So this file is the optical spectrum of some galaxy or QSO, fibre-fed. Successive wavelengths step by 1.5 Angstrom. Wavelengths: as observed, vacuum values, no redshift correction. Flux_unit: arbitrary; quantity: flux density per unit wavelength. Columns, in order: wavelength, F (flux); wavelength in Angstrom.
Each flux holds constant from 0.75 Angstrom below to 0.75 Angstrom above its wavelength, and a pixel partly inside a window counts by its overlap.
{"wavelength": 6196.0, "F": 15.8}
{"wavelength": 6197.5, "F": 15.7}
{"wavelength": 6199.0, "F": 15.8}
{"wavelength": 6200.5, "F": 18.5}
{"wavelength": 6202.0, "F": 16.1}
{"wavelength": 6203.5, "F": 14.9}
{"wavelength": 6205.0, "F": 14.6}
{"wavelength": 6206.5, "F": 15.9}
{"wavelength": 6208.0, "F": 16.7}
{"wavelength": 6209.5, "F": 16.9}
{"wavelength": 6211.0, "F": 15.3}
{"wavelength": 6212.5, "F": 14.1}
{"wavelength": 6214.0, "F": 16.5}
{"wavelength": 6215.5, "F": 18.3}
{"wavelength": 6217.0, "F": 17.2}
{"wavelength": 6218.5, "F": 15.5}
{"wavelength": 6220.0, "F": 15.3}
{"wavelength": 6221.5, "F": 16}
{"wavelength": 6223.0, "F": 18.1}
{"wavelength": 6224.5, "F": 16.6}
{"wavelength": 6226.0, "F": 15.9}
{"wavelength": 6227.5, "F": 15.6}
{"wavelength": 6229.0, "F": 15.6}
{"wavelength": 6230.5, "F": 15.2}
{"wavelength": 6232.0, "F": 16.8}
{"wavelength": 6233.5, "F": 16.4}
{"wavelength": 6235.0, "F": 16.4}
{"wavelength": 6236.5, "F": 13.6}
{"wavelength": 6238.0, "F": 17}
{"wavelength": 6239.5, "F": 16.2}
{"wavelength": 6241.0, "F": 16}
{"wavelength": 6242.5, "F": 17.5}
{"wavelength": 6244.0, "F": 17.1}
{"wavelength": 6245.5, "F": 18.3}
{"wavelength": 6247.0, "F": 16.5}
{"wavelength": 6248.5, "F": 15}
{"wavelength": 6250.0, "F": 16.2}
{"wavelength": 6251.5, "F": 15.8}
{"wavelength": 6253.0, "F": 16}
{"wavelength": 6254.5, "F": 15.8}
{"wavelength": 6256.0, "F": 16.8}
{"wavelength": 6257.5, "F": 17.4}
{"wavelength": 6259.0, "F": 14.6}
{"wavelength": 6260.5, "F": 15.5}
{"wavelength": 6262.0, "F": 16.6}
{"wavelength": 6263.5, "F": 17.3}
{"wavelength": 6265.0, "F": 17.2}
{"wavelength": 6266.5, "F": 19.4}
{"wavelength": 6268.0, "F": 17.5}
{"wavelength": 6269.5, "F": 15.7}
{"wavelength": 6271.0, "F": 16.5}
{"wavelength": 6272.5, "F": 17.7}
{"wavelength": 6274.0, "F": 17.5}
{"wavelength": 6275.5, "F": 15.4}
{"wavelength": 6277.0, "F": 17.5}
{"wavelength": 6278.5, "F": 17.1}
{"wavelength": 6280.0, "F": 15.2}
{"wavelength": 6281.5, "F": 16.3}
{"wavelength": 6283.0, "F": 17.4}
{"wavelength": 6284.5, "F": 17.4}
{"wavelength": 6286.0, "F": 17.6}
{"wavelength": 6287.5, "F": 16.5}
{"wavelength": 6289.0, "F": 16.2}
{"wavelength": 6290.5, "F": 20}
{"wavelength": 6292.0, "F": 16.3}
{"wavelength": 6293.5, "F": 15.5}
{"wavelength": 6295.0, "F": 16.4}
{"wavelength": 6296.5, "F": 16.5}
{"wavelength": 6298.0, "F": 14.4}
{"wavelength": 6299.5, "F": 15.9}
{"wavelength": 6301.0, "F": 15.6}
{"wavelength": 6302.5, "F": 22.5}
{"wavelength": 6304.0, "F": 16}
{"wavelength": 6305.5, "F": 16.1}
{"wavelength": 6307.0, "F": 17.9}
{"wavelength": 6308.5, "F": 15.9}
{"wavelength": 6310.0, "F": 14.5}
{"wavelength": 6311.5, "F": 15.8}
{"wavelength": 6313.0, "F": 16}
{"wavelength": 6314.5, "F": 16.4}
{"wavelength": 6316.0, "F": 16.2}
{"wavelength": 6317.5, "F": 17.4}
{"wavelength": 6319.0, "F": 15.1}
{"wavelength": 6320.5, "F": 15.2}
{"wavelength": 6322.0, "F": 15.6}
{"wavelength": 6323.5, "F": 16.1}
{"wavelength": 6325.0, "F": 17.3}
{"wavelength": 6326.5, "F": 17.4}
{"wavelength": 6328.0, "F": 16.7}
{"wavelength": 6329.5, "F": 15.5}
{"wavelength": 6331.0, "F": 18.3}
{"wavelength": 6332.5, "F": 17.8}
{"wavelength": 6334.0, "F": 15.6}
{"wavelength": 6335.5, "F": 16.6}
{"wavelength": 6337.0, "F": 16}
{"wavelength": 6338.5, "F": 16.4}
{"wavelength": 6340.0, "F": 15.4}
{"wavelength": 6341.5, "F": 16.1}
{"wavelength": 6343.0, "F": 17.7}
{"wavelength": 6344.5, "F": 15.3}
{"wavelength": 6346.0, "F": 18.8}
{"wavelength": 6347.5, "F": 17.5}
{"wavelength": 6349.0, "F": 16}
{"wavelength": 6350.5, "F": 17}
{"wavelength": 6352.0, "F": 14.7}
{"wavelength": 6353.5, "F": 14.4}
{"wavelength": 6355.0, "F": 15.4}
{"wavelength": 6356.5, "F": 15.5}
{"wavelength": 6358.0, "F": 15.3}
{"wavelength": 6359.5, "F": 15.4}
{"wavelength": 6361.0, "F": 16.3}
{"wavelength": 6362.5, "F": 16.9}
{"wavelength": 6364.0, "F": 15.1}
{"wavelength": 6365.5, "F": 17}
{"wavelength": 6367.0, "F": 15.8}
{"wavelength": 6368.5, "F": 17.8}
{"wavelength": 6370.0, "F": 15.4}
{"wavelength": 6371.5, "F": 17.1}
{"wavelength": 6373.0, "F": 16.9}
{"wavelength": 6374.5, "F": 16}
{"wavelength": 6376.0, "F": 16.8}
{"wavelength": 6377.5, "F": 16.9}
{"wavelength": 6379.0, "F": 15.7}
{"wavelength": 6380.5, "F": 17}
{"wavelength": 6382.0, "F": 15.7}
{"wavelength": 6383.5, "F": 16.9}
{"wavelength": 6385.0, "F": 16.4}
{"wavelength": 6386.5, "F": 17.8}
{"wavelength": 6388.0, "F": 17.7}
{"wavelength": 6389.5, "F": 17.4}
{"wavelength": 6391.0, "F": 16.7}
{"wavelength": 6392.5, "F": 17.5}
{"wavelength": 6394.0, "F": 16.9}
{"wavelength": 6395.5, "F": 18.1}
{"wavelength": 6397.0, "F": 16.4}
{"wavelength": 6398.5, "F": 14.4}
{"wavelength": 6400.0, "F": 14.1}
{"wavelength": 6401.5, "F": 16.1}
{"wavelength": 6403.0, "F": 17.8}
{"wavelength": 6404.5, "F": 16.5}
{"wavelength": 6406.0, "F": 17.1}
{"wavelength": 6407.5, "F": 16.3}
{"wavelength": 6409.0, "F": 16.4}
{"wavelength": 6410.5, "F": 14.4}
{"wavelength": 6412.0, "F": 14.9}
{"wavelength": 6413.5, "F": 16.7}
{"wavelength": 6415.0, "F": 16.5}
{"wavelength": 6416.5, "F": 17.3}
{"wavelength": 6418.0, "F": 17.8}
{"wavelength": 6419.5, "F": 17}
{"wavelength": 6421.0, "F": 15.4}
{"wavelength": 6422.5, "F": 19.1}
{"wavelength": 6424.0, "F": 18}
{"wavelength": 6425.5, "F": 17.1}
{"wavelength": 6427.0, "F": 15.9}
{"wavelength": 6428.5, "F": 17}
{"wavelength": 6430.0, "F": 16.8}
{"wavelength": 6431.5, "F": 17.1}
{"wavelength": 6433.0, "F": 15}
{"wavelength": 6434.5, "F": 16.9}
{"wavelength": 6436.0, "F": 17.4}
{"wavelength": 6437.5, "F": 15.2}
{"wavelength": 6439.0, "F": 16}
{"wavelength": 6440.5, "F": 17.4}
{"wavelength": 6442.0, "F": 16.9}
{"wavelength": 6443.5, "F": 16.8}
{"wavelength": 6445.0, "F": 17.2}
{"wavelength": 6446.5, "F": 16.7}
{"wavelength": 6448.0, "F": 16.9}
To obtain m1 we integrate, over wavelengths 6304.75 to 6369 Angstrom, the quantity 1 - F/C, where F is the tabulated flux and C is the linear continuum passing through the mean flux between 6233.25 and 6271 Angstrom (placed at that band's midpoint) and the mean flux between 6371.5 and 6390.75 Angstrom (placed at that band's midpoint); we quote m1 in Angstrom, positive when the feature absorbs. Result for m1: 1.6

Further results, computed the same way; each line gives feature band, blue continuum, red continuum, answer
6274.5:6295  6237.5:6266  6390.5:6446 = -0.36 Angstrom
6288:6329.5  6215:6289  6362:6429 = 0.24 Angstrom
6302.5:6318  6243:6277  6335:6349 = 0.11 Angstrom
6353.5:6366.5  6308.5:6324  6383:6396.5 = 0.70 Angstrom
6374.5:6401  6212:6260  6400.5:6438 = -0.06 Angstrom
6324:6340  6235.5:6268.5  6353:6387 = -0.35 Angstrom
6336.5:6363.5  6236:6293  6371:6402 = 0.83 Angstrom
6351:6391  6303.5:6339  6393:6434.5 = 0.36 Angstrom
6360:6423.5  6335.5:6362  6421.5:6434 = -0.02 Angstrom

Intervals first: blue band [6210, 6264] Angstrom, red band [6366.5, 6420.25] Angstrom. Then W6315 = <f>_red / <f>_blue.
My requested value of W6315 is 1.02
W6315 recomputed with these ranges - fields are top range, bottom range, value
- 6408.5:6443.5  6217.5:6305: 1.00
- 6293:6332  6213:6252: 1.01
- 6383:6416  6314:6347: 1.00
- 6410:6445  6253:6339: 1.00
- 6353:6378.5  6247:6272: 0.98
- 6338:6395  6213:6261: 1.01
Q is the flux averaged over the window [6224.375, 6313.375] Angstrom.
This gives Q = 16.5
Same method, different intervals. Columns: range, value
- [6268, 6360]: 16.5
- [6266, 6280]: 17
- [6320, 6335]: 16.6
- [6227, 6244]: 16.1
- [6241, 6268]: 16.7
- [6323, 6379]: 16.4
